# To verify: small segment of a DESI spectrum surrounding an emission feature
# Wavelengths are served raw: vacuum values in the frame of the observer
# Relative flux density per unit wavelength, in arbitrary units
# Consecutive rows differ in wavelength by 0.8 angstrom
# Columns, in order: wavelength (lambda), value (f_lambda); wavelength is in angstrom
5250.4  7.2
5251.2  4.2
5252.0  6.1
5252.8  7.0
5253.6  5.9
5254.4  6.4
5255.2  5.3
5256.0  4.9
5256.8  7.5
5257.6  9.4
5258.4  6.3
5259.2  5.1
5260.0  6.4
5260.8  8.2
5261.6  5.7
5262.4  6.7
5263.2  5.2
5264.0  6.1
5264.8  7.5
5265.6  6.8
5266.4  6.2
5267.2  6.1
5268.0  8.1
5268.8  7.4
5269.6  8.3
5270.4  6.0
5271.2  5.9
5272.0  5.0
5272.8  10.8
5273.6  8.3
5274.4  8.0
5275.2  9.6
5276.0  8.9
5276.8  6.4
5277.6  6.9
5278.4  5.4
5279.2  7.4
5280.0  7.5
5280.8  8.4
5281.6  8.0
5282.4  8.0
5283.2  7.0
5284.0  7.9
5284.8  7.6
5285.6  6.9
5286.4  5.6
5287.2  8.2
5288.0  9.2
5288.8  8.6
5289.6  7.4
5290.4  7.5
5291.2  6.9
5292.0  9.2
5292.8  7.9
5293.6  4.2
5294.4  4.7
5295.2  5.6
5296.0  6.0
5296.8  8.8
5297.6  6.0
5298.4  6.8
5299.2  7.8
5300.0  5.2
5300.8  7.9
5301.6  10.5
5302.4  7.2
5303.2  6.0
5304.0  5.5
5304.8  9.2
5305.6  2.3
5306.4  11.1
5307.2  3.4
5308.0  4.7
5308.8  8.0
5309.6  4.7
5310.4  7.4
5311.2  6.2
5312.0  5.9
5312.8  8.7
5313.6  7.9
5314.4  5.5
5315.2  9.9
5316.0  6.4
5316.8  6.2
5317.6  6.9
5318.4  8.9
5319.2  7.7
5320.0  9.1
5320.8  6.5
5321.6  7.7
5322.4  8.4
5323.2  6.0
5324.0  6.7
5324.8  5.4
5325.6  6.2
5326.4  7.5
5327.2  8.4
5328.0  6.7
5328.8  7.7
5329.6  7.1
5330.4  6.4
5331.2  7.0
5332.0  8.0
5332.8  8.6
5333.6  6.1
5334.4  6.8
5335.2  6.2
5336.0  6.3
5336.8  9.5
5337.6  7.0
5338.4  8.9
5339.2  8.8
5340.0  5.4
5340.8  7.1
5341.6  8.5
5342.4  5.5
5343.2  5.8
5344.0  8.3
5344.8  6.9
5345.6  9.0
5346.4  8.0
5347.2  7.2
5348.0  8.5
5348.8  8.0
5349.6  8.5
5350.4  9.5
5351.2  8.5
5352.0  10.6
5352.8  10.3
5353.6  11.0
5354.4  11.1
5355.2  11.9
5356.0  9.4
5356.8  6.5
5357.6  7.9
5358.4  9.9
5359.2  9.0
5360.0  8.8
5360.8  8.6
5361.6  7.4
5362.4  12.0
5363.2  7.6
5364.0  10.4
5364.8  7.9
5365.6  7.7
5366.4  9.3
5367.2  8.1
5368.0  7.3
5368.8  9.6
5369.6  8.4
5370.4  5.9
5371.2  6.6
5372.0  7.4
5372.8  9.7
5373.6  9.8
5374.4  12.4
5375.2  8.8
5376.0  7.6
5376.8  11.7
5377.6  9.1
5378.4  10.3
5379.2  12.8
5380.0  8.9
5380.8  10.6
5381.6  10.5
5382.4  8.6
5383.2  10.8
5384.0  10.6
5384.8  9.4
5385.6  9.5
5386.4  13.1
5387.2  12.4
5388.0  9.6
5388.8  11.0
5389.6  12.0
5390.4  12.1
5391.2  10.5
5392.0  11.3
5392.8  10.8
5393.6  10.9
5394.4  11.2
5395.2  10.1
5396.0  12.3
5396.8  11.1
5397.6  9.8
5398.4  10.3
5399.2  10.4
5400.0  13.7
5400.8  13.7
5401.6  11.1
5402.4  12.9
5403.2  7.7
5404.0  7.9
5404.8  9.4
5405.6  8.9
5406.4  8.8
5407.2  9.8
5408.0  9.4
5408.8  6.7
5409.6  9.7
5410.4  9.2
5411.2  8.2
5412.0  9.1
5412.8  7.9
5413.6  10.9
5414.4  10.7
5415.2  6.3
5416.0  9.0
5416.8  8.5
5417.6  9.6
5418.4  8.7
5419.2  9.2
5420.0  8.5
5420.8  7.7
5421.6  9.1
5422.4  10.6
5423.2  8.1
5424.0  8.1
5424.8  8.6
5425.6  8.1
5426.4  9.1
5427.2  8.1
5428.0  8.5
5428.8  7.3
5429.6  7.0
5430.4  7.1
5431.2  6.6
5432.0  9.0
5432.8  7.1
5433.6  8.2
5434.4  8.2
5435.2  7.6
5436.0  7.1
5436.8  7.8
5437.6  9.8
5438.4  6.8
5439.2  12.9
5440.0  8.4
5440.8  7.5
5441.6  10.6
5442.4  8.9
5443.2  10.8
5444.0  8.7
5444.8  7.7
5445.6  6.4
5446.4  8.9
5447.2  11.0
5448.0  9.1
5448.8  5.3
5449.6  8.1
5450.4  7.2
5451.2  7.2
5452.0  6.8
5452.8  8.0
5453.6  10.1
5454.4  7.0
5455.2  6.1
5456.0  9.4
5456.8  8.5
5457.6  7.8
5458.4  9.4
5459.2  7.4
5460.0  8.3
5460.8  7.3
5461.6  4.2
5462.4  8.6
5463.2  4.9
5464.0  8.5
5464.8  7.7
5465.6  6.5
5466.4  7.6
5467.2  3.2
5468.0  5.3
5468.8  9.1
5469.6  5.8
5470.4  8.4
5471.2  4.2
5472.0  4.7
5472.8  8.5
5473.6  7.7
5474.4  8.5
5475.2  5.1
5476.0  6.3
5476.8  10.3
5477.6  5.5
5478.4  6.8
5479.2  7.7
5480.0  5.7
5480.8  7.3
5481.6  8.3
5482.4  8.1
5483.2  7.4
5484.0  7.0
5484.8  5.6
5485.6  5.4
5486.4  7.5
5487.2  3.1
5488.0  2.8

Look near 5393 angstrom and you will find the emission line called C III] 1909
